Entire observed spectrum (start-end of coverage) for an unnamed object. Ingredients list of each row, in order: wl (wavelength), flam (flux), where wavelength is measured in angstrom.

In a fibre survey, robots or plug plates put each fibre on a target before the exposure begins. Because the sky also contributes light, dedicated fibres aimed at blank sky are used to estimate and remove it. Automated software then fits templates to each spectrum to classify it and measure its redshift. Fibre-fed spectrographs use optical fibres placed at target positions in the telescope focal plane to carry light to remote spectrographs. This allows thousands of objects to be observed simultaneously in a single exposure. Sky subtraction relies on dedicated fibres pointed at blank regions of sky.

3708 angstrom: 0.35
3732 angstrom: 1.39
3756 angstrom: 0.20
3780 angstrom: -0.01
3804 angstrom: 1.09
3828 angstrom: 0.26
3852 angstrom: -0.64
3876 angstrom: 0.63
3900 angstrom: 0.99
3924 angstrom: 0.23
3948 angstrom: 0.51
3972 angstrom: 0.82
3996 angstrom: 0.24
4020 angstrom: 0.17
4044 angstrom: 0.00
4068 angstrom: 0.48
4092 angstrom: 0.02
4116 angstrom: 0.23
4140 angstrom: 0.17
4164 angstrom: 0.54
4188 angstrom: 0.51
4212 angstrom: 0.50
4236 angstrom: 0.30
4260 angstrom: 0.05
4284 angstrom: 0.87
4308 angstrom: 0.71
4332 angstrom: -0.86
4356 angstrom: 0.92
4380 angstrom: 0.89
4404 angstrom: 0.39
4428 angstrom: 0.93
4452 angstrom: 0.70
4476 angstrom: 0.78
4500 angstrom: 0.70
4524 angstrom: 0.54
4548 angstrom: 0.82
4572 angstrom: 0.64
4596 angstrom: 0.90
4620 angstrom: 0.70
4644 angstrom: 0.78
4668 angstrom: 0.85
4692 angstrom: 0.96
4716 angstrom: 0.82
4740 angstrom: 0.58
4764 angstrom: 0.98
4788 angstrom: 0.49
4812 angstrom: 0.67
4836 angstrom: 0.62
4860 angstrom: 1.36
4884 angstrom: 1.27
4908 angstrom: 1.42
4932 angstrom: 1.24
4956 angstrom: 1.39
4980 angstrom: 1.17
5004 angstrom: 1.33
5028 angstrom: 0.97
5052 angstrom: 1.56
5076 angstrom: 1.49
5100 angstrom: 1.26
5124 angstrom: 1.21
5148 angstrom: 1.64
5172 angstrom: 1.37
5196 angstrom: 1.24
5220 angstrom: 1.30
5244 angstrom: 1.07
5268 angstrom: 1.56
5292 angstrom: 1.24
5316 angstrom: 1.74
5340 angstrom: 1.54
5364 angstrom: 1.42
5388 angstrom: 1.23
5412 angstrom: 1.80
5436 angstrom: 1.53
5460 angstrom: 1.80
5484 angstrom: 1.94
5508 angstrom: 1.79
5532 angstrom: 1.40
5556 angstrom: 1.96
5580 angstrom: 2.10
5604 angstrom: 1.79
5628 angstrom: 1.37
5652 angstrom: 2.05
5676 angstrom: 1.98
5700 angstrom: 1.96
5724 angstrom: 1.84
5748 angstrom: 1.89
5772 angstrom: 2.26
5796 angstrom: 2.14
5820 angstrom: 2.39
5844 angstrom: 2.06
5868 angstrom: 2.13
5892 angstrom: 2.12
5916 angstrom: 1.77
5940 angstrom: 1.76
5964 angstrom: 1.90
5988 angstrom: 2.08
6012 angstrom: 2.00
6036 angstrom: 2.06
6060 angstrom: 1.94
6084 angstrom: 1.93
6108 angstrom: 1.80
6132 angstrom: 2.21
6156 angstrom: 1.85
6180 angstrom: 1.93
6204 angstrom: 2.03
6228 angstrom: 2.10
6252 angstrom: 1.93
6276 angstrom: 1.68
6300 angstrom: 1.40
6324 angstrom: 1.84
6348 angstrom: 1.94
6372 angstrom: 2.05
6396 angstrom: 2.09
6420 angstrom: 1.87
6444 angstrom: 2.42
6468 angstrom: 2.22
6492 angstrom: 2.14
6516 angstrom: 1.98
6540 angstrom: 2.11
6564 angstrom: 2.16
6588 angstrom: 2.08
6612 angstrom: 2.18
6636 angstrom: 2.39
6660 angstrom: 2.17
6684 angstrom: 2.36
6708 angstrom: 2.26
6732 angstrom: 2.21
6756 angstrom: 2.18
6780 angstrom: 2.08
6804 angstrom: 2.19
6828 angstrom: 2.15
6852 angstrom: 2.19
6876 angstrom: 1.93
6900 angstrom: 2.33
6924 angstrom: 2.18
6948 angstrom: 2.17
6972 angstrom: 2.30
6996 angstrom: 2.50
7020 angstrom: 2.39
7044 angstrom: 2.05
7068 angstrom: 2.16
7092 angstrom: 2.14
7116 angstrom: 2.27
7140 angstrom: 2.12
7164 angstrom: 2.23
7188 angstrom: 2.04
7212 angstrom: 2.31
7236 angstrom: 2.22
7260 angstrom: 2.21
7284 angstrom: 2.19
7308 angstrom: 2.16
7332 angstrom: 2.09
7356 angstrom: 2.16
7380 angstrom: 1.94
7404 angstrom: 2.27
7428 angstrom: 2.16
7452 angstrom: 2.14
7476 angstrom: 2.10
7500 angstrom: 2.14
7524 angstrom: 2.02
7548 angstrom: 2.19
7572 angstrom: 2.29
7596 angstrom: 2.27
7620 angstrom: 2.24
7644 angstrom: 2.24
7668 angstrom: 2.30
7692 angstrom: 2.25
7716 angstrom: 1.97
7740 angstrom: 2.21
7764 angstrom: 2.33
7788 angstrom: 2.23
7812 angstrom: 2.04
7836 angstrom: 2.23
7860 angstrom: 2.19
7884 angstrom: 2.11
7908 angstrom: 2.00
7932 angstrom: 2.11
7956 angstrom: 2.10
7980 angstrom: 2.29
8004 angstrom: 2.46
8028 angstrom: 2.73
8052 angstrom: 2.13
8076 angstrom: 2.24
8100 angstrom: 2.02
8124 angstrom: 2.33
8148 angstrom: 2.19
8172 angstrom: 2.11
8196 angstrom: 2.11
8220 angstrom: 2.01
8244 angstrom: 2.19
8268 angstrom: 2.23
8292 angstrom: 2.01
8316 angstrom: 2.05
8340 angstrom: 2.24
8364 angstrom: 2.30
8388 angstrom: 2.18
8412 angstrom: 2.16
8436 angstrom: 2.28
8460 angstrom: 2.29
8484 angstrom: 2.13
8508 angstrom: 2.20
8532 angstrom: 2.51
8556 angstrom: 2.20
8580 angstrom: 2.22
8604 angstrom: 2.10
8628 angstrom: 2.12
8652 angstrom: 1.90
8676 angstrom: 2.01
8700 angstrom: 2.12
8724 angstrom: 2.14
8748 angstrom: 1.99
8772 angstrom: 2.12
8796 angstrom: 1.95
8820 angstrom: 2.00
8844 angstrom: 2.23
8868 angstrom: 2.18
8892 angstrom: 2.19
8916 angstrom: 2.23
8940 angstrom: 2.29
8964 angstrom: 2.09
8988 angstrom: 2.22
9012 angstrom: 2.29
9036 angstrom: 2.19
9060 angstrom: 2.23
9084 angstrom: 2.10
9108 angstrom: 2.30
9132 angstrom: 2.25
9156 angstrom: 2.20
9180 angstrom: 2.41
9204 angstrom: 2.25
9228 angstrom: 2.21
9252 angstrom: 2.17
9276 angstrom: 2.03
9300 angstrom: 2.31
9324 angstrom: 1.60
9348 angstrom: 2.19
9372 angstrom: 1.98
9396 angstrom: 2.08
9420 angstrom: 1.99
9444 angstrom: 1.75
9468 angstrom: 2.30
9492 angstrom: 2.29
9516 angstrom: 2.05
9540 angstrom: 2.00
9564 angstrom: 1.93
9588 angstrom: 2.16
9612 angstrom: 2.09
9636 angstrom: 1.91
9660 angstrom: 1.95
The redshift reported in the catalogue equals 0.22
